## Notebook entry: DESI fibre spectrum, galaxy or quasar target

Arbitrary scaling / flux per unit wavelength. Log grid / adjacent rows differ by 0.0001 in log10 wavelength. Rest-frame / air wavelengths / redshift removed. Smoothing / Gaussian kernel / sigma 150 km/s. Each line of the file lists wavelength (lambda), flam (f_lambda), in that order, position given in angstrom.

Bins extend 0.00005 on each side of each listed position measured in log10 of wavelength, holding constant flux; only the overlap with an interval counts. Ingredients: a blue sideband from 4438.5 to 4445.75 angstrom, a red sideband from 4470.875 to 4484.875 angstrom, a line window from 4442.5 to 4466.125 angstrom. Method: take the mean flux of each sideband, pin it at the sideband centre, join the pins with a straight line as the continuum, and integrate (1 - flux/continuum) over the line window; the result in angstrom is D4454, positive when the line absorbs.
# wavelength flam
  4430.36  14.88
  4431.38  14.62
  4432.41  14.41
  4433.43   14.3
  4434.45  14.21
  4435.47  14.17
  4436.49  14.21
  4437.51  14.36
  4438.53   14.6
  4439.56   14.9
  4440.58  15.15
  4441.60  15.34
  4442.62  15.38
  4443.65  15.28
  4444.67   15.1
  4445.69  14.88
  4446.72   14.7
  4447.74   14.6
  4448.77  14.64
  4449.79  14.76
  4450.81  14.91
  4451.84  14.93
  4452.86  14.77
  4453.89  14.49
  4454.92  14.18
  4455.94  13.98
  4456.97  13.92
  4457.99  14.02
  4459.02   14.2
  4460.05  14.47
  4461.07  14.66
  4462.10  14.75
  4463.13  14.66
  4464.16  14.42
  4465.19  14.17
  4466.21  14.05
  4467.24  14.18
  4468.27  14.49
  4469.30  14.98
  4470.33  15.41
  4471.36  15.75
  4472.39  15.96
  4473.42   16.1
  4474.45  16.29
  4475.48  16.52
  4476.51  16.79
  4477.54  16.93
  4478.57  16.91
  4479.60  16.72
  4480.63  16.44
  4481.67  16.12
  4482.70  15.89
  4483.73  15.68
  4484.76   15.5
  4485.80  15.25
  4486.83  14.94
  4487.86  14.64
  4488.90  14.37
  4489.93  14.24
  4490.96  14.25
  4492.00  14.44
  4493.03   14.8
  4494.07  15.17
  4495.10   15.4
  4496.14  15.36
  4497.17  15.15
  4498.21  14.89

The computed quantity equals 1.4 angstrom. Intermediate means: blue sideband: 15.1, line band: 14.6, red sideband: 16.3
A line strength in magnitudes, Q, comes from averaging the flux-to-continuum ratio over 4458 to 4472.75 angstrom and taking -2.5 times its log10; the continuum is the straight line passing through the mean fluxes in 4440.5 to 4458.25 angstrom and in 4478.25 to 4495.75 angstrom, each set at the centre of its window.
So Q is 0.02 mag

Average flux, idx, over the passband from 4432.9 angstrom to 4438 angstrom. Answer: 14.3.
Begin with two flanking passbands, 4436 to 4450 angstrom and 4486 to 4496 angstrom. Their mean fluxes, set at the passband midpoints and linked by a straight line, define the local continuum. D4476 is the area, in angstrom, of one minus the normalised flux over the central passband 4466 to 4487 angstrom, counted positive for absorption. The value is -1.5 angstrom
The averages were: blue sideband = 14.9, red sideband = 14.7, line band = 15.8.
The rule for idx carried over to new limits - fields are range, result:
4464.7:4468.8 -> 14.2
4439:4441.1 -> 15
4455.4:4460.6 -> 14.1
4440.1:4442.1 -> 15.3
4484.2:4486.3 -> 15.3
